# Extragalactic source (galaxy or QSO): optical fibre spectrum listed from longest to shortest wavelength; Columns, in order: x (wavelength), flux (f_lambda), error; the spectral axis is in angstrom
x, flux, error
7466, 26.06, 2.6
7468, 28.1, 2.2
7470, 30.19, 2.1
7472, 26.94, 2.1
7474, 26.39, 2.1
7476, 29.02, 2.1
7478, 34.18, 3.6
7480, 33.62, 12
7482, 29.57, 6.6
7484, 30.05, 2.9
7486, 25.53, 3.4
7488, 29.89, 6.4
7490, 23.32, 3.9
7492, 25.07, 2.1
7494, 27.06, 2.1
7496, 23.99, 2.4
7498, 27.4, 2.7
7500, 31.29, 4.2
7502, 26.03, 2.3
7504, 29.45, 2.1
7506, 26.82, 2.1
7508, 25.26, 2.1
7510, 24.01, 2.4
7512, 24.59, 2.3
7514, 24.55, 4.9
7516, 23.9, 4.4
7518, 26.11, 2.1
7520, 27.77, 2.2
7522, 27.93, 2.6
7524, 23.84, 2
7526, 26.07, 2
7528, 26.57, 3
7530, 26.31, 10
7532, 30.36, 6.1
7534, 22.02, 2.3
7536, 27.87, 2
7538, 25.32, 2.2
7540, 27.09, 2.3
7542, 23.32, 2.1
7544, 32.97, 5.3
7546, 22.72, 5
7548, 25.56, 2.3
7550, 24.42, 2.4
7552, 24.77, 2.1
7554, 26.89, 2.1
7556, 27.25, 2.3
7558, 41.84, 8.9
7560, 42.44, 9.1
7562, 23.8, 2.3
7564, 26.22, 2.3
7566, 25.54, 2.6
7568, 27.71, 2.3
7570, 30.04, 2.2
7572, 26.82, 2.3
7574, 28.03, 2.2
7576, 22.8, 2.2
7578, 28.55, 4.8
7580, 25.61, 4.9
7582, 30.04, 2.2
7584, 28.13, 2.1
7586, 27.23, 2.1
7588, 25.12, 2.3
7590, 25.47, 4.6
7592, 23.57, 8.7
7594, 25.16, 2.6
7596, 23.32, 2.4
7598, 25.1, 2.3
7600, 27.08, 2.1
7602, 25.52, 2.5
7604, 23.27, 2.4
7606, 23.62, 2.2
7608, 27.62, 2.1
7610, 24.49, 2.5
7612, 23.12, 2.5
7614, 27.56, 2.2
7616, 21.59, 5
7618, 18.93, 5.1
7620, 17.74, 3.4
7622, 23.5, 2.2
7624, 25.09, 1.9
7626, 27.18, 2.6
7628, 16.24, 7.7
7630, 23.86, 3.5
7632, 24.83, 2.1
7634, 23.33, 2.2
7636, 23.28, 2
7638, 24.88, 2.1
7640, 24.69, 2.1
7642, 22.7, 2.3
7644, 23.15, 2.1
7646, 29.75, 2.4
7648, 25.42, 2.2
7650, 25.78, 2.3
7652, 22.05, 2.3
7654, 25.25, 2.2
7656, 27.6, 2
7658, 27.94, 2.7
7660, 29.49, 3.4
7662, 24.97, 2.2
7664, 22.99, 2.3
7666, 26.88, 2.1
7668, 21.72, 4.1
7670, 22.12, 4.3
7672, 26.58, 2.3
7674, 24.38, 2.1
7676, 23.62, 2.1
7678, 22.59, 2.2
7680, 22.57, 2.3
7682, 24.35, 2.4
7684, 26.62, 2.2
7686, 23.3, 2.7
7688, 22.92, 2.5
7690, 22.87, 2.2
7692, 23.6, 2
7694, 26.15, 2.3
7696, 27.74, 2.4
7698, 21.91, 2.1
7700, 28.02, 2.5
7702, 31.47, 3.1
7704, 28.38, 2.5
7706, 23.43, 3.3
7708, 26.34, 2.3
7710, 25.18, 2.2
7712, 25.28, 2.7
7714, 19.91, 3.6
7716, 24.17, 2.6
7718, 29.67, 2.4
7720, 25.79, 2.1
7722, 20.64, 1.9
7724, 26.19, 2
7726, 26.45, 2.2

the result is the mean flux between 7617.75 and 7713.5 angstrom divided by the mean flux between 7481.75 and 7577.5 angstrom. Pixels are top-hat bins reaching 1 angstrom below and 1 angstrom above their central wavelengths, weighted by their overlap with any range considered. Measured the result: 0.91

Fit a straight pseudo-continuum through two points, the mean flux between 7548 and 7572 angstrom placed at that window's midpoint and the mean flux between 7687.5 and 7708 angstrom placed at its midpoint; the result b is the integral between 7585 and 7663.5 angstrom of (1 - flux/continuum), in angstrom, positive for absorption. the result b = 8.33 angstrom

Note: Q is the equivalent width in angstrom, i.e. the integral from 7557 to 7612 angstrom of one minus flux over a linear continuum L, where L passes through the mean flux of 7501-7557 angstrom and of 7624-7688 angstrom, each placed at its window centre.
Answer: -3.7 angstrom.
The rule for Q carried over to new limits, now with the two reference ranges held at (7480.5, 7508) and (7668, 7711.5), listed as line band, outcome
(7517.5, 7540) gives 0.4 angstrom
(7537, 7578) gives -1.9 angstrom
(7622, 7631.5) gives 0.9 angstrom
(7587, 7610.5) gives 1.0 angstrom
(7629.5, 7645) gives 1.0 angstrom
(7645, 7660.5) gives -0.7 angstrom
